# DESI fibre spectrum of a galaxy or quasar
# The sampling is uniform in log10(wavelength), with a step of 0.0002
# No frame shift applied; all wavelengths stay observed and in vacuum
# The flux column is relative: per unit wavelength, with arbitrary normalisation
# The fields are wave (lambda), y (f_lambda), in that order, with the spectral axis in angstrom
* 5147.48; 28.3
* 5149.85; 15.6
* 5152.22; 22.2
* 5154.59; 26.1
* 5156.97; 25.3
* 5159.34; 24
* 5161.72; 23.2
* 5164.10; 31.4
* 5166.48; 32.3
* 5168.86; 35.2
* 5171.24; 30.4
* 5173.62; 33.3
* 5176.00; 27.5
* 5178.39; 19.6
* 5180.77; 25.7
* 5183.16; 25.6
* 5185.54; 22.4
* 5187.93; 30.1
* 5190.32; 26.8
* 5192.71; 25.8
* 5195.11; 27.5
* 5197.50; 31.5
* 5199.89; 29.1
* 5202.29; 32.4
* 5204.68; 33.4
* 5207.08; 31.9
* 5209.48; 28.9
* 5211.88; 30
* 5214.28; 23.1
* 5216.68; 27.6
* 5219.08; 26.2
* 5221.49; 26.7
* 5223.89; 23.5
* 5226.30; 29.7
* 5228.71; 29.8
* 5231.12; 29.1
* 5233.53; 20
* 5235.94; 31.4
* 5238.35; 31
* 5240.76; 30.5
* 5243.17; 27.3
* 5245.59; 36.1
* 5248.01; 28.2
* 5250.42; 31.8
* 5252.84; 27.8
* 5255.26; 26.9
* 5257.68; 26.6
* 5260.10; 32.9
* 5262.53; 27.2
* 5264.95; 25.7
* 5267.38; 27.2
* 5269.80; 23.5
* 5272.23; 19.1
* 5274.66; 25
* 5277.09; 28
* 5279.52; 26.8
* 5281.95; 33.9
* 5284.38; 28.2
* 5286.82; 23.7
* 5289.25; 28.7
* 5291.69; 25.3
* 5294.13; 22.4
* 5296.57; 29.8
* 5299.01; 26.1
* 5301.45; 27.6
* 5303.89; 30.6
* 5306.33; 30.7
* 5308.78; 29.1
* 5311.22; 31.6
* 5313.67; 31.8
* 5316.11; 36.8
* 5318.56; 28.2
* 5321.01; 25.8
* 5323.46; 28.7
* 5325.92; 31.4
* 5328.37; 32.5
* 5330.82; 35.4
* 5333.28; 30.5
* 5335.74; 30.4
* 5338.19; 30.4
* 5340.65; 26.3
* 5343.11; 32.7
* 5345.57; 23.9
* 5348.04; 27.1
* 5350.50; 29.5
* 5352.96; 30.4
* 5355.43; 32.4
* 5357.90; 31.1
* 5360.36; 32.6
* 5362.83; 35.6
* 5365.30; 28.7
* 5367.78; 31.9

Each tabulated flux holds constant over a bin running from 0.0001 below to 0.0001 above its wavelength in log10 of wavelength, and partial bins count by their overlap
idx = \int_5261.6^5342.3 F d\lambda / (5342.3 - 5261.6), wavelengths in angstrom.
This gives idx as 28.5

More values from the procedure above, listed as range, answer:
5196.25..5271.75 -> 28.5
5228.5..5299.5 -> 27.6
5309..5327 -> 30.5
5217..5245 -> 27.9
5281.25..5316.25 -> 28.8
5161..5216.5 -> 28.6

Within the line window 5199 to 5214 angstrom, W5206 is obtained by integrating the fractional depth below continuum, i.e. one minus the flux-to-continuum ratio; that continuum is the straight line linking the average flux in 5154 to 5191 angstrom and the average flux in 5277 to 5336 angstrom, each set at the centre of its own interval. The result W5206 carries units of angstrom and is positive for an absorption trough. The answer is -1.4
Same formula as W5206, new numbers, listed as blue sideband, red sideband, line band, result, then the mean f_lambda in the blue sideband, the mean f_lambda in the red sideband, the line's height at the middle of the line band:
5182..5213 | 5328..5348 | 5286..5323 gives 1.4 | 28.9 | 30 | 29.7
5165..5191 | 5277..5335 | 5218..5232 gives 0.5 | 28.1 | 29.4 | 28.6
